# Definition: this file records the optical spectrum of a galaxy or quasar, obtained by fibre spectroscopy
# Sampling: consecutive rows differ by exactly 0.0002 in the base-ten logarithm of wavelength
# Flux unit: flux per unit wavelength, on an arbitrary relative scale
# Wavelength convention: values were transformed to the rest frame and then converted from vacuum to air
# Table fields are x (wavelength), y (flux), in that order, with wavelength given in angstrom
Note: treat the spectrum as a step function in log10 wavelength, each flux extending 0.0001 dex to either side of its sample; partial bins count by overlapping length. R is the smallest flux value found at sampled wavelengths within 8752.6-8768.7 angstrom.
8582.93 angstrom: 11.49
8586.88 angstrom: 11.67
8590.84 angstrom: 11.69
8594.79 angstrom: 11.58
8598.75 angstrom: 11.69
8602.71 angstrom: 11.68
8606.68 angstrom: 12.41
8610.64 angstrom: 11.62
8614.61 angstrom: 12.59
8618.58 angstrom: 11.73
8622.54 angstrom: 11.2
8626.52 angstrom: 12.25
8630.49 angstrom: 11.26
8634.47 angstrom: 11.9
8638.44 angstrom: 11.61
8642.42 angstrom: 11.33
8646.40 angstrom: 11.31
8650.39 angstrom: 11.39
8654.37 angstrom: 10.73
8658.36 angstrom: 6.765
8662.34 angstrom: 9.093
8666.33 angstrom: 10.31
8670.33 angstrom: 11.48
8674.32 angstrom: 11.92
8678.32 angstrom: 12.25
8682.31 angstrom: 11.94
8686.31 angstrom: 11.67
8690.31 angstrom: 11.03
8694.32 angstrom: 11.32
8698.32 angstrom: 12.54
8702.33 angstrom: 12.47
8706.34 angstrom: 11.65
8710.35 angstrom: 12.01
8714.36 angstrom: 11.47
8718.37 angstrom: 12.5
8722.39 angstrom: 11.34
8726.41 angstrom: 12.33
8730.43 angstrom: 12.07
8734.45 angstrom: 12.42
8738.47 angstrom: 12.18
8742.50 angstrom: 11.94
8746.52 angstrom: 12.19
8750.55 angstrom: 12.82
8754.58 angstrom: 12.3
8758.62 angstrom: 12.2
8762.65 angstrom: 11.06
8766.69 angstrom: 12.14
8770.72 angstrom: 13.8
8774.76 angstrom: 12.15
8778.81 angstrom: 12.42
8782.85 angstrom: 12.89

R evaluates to 11.06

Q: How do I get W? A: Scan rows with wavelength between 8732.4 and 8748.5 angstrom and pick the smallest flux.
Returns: 11.94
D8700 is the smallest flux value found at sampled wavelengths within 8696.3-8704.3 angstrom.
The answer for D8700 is 12.47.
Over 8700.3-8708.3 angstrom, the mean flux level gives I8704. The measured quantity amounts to 12.1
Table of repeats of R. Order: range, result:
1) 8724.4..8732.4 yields 12.07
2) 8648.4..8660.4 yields 6.765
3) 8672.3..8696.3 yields 11.03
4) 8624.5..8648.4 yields 11.26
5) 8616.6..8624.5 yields 11.2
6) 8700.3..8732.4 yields 11.34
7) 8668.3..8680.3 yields 11.48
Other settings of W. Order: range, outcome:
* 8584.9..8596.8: 11.58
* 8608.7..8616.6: 11.62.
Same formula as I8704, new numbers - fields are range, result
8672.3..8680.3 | 12.1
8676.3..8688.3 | 12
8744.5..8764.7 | 12.1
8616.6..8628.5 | 11.7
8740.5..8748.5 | 12.1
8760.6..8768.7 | 11.6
